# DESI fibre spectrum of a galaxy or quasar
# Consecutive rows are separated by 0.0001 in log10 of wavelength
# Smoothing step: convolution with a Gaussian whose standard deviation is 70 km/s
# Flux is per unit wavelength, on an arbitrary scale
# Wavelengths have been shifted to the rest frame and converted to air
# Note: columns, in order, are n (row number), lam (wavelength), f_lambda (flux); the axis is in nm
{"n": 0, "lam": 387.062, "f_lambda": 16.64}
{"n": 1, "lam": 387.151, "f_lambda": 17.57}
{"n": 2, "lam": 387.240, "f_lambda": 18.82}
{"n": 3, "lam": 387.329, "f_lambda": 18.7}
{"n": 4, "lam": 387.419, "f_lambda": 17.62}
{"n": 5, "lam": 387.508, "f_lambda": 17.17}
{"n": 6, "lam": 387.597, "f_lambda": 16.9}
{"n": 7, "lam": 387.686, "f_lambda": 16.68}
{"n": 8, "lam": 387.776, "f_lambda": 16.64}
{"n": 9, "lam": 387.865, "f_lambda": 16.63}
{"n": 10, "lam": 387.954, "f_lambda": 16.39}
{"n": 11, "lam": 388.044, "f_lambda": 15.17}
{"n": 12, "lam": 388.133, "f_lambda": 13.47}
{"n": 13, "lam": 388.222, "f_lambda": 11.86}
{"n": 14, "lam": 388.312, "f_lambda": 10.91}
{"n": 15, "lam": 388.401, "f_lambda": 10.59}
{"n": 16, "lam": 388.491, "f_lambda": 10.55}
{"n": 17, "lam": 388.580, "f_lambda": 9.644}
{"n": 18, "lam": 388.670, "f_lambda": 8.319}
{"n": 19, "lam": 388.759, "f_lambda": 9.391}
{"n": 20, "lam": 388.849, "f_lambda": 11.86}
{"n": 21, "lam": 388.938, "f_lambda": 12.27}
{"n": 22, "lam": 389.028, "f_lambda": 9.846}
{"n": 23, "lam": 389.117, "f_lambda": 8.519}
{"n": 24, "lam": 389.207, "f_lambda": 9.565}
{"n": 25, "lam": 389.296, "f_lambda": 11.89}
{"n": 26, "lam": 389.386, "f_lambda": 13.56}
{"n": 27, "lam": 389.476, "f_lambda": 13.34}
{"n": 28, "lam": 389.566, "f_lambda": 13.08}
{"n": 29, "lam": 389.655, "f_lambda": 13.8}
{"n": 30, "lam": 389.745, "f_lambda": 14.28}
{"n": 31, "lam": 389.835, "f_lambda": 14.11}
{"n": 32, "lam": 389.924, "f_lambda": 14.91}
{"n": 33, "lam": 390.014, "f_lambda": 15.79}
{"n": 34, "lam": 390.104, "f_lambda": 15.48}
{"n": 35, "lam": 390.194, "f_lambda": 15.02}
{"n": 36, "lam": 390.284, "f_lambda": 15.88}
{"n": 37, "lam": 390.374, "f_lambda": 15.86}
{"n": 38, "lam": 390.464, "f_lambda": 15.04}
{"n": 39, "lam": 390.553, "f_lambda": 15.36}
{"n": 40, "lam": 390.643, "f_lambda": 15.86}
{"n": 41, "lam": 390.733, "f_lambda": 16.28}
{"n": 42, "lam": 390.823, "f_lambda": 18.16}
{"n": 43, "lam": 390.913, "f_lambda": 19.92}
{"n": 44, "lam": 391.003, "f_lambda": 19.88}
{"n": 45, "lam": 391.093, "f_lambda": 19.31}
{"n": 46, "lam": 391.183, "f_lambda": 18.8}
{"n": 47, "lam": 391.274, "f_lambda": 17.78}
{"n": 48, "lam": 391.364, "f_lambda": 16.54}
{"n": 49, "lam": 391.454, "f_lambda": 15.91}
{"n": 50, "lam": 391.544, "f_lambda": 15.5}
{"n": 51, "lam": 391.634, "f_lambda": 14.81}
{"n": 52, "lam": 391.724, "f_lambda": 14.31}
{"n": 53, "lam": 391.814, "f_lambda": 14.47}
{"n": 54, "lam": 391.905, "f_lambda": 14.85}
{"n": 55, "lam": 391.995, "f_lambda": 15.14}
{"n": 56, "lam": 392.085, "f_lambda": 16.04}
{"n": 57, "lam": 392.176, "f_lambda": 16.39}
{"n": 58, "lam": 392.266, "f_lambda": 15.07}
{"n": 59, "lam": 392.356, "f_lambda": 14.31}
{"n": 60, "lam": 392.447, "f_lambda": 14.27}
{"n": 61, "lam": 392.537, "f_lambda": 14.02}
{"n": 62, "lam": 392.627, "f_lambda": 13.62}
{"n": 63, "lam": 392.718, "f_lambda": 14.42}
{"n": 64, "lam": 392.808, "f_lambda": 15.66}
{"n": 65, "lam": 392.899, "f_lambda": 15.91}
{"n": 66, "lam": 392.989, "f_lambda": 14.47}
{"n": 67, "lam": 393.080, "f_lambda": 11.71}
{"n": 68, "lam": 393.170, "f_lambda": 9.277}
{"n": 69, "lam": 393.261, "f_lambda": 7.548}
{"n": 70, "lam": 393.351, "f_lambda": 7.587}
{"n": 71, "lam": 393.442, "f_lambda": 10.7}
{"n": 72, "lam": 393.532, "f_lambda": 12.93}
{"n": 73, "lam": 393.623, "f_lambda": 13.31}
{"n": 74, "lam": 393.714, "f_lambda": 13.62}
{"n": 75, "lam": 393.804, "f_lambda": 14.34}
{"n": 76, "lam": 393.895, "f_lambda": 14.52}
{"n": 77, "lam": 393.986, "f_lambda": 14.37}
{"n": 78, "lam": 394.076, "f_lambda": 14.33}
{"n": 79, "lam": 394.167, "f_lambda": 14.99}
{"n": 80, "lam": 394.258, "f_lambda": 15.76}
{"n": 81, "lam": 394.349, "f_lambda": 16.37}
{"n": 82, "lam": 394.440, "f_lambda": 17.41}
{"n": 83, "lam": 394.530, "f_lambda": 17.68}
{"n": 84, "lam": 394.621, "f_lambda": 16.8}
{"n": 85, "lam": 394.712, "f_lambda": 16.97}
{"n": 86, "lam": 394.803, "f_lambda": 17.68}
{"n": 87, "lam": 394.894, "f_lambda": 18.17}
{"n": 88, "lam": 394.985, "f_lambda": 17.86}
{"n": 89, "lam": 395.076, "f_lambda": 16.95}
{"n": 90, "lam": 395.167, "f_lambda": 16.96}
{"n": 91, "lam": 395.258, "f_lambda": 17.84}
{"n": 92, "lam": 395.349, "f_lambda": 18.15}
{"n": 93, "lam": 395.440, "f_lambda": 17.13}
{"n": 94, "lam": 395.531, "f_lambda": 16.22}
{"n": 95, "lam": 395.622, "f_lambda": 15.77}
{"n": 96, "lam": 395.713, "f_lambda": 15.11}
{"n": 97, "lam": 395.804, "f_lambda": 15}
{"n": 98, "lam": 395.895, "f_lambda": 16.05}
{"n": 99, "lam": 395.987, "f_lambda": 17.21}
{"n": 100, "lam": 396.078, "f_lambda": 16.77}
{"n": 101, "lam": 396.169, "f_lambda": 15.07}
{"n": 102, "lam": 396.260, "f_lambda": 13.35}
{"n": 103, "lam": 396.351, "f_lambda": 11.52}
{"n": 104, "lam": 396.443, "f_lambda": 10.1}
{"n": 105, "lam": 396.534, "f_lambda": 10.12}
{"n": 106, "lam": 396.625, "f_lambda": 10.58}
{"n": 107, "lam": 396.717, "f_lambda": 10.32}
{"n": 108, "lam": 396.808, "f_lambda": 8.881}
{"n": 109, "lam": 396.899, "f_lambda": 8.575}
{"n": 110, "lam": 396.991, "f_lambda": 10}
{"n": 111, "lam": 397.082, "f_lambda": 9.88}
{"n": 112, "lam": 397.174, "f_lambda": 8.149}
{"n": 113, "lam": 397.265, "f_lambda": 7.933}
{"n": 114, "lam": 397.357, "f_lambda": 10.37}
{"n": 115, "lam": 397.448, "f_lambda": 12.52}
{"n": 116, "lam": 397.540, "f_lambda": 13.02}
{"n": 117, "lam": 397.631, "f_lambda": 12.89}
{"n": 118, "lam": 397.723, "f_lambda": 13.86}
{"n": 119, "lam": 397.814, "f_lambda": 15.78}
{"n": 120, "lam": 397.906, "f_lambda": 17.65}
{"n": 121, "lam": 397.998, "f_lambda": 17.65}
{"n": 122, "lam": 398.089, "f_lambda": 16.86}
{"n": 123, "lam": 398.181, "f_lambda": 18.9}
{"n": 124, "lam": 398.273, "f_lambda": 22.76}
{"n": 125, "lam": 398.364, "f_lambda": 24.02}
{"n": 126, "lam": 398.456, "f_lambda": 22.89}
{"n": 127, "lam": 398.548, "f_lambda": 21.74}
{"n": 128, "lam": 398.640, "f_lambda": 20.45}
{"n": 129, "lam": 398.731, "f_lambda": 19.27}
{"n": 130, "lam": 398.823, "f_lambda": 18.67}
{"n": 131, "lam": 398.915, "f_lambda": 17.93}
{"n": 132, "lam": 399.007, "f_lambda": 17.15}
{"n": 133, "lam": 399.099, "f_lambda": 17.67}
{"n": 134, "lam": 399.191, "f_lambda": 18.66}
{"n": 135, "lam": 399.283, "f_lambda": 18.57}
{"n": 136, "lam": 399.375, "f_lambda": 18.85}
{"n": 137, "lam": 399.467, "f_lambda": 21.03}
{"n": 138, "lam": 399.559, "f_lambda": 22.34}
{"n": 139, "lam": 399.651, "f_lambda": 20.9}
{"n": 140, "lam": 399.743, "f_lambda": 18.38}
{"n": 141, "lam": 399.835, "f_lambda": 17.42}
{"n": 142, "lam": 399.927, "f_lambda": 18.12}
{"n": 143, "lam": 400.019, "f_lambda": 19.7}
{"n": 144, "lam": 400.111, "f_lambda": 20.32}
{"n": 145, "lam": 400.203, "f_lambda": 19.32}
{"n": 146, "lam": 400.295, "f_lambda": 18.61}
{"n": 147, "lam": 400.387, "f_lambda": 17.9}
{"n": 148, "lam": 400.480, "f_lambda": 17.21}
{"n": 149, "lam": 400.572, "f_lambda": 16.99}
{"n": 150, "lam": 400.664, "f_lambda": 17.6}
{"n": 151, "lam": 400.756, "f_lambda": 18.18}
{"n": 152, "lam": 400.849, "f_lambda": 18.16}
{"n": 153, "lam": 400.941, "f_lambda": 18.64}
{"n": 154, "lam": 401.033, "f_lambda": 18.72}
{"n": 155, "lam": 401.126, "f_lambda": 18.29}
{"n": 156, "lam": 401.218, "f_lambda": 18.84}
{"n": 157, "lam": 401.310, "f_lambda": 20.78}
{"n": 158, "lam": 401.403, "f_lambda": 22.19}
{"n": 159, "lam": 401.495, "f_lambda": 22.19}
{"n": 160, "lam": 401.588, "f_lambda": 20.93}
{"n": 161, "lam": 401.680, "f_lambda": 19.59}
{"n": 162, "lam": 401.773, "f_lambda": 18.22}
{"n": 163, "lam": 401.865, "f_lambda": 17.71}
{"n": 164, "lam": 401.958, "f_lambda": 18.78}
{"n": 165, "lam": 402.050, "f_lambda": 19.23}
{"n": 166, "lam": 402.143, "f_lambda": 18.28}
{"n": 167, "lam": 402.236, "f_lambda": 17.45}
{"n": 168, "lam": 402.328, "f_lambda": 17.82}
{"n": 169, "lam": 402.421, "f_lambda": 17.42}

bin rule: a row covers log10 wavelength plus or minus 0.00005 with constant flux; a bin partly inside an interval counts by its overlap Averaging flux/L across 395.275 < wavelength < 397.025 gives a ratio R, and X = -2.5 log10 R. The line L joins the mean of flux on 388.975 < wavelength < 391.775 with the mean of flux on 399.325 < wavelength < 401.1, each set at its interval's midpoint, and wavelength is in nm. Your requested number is 0.26 mag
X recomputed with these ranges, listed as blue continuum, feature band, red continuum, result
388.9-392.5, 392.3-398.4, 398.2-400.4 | 0.22 mag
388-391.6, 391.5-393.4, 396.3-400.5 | 0.07 mag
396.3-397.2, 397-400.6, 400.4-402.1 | -0.24 mag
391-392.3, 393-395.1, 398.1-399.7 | 0.22 mag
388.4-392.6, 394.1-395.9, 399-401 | -0.02 mag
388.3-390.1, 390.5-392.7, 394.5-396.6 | -0.20 mag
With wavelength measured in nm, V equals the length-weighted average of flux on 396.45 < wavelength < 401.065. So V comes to 16.6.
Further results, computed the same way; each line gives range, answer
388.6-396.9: 14.5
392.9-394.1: 12.3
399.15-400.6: 19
